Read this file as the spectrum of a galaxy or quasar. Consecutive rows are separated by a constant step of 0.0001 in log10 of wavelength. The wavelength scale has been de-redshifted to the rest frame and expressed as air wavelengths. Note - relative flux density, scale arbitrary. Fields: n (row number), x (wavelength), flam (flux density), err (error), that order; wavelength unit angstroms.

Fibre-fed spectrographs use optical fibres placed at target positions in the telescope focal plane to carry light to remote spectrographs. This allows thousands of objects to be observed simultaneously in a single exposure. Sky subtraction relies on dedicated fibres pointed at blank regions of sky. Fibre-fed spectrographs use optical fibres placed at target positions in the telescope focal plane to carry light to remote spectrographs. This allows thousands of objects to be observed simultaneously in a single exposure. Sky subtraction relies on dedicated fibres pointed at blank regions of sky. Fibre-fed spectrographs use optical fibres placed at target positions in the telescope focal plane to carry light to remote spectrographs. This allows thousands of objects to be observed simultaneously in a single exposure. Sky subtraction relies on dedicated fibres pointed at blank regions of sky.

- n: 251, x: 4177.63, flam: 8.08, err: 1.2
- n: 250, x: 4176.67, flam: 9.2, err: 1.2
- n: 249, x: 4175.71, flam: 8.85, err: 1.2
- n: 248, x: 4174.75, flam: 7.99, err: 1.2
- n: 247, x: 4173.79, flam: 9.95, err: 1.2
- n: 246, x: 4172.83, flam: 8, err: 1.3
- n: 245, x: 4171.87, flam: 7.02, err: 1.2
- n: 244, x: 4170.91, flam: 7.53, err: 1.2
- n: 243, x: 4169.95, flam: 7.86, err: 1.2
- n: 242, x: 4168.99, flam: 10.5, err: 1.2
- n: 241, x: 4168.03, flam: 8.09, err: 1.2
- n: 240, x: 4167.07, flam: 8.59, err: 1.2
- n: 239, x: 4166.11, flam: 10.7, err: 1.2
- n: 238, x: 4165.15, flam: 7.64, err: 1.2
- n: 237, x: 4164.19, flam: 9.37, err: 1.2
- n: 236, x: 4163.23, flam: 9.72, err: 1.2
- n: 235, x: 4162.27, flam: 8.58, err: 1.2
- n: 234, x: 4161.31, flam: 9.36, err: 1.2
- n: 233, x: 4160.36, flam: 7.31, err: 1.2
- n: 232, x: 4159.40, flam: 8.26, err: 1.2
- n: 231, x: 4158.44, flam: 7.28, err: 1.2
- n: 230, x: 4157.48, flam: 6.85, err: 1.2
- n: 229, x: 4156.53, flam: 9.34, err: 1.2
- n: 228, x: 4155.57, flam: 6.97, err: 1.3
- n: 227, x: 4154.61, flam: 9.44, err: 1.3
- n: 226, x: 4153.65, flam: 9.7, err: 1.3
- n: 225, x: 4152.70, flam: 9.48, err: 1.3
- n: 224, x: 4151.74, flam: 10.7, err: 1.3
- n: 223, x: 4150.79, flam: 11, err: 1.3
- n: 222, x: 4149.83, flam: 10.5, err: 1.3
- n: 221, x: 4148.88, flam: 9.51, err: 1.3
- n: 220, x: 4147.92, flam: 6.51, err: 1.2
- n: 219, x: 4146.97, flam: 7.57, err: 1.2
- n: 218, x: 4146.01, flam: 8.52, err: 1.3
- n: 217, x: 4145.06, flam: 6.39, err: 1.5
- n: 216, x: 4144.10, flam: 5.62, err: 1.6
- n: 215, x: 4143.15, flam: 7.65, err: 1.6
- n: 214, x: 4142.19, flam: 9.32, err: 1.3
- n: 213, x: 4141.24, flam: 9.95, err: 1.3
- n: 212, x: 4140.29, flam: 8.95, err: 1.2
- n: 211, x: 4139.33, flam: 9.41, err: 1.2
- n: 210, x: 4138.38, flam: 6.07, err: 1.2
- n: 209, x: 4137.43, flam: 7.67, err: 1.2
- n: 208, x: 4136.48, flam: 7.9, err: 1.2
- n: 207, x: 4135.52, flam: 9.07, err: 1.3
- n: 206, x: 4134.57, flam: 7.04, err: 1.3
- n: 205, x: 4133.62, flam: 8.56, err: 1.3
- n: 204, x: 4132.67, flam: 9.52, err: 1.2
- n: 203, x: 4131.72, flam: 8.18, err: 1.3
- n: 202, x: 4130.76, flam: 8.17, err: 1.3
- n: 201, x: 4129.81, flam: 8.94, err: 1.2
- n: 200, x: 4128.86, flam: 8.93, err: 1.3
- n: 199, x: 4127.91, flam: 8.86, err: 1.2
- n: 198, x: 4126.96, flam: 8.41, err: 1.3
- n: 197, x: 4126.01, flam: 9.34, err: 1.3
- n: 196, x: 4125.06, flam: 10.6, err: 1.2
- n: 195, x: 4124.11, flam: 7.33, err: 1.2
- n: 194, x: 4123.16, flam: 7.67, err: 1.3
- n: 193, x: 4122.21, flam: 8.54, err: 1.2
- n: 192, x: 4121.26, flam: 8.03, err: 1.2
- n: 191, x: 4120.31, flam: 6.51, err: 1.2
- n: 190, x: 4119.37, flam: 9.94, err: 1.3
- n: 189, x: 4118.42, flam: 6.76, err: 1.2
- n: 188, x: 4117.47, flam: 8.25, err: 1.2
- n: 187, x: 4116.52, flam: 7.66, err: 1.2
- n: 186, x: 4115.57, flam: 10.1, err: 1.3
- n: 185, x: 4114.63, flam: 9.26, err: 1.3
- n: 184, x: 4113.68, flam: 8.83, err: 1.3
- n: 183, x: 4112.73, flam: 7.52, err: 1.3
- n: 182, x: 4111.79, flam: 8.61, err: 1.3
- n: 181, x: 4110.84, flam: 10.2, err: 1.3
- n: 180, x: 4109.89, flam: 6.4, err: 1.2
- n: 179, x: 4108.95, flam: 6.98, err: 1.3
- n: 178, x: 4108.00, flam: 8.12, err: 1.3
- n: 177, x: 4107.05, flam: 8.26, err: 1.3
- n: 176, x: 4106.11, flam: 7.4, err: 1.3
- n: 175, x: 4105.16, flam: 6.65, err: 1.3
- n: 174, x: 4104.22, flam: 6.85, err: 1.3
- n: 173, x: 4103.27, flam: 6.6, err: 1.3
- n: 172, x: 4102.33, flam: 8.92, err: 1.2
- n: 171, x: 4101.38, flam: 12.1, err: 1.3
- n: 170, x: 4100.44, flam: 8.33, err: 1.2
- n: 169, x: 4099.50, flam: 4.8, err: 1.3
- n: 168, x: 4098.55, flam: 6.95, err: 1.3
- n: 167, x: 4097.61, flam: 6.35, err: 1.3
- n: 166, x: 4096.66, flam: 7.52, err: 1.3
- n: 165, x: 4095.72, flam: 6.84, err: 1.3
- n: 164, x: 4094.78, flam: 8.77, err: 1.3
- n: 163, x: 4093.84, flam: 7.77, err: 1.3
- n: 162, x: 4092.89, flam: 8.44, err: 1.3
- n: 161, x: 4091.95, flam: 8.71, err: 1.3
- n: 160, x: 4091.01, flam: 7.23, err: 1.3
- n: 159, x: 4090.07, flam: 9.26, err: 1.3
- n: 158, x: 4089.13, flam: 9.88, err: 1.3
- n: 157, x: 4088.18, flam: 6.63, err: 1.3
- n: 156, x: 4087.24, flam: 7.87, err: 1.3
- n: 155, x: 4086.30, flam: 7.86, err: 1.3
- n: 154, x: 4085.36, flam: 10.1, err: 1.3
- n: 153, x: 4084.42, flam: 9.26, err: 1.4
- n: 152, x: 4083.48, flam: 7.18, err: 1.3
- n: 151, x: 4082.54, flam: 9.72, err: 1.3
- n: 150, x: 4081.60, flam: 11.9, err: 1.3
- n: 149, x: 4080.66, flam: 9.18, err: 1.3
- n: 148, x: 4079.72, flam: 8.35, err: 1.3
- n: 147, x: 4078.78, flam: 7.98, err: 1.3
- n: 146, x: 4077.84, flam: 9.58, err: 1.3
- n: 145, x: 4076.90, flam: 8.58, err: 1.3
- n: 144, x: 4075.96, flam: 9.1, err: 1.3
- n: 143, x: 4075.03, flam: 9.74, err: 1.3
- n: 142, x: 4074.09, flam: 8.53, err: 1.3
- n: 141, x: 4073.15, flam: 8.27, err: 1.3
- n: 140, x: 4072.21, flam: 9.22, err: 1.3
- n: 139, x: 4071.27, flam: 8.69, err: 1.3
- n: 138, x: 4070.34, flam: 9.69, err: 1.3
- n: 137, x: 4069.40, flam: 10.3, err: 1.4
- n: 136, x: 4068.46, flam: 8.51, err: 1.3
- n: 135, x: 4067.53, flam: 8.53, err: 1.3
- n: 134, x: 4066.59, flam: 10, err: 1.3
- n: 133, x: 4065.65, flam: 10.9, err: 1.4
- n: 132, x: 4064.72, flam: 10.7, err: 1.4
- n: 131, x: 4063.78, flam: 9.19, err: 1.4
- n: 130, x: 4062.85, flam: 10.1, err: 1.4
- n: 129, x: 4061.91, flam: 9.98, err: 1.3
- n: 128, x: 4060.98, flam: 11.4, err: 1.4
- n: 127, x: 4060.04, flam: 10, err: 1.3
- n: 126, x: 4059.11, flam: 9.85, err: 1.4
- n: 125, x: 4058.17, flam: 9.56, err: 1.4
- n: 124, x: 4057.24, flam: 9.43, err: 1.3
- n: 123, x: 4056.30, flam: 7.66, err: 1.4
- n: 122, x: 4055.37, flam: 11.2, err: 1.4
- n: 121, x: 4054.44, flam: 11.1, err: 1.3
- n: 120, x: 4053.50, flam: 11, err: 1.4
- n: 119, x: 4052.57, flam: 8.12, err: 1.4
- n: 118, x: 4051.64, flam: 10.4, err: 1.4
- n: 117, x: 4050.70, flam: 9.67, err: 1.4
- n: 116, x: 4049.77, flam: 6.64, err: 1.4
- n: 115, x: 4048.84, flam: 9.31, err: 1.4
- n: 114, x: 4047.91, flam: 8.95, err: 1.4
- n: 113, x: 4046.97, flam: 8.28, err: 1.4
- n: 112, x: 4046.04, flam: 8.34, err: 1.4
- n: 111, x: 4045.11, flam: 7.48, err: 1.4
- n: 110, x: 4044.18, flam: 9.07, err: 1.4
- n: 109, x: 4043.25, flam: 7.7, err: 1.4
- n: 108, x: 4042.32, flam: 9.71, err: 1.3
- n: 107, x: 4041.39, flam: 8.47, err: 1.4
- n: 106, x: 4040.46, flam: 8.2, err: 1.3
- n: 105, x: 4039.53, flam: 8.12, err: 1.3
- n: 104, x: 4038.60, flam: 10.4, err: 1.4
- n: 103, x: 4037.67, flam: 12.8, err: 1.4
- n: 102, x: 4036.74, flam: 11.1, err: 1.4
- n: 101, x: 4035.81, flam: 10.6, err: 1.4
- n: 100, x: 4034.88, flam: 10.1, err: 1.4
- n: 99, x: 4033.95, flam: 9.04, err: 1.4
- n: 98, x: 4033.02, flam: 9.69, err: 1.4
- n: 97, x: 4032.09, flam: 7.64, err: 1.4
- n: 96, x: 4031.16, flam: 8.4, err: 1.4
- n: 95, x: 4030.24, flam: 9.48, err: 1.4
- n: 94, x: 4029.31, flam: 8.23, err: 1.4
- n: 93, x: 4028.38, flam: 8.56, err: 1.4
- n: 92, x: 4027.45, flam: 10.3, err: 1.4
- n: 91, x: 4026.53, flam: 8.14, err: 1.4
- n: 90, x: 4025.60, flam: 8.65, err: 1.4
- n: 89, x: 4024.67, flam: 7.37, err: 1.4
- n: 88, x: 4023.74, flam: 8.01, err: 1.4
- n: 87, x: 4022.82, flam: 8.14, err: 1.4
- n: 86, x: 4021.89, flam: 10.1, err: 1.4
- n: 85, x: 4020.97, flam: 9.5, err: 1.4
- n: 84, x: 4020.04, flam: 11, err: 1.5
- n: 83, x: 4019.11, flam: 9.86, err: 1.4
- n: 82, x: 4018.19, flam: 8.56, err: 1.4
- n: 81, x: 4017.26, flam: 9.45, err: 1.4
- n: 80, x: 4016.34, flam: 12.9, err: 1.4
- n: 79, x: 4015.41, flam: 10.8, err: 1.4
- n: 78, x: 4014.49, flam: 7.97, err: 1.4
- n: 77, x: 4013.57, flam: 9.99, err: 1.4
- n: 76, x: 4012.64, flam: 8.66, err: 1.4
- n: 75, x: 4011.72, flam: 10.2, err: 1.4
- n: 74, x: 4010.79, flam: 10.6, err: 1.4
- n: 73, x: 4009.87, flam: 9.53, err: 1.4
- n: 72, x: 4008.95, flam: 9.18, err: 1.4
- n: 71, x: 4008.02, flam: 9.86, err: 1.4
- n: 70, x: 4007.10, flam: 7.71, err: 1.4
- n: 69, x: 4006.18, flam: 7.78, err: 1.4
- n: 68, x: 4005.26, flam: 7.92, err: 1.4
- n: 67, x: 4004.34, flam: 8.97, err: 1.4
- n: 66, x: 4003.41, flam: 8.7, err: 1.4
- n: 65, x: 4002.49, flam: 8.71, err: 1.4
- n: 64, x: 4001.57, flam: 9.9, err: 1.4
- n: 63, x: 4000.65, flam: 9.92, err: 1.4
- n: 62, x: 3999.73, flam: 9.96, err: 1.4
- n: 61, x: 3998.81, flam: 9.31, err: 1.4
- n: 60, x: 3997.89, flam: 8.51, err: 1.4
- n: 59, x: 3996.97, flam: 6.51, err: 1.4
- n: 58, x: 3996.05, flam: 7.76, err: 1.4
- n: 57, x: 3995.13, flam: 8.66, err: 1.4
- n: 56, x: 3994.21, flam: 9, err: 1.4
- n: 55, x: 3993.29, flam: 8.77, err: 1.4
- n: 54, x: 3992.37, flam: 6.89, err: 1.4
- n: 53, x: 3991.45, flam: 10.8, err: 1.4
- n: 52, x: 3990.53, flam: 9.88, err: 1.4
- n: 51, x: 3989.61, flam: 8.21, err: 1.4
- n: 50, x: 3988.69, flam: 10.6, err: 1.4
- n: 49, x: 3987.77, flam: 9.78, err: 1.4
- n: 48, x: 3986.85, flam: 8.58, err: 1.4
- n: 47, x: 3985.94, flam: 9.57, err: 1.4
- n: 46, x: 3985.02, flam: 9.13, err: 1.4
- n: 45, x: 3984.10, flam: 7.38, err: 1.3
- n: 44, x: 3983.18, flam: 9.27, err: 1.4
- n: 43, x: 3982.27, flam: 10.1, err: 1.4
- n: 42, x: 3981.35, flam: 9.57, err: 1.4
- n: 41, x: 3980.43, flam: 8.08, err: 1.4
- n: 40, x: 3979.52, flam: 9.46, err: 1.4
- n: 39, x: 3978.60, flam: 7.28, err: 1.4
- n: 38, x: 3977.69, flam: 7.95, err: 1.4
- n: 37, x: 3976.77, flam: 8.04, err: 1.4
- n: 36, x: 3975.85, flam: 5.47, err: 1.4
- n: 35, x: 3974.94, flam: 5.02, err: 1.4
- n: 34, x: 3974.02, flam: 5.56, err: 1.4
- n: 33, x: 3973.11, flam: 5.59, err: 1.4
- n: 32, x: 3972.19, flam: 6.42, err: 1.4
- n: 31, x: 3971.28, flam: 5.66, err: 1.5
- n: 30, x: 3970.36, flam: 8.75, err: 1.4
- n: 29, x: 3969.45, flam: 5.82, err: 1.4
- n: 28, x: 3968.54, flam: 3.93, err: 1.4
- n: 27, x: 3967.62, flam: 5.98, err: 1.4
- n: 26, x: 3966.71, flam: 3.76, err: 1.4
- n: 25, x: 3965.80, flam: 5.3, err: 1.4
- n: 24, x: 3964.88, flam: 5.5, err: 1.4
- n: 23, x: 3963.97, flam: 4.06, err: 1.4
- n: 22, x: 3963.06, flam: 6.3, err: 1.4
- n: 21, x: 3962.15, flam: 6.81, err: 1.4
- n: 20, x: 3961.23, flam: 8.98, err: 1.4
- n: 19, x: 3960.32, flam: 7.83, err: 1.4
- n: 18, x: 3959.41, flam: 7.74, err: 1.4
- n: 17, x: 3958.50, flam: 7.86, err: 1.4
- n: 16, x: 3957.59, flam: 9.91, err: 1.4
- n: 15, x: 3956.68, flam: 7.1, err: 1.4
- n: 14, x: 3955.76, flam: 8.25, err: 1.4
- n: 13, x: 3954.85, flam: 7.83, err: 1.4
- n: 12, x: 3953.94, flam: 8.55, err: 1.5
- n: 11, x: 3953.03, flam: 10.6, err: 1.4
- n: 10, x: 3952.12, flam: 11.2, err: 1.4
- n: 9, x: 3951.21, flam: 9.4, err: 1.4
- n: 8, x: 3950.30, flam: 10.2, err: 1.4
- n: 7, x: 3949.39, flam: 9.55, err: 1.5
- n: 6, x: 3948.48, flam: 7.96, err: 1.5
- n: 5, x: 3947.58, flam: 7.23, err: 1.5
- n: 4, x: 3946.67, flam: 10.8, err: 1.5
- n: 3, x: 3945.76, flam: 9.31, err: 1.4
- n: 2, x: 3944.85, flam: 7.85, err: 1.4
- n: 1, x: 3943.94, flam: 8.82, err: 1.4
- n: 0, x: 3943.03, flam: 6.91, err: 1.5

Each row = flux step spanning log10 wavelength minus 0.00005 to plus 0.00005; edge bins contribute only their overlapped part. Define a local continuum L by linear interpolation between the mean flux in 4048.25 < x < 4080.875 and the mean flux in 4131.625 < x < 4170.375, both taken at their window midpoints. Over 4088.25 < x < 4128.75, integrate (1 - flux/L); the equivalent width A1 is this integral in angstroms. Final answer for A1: 3.9 angstroms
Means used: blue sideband 9.44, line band 8.12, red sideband 8.56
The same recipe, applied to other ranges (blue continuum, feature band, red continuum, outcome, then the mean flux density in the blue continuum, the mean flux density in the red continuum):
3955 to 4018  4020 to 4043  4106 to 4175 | -2.7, 8.17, 8.46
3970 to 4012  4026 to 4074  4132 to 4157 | -4.9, 8.48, 8.55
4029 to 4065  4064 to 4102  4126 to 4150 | 1.0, 9.41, 8.28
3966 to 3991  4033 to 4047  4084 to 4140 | -2.7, 7.57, 8.18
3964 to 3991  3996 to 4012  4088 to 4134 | -3.0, 7.39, 8.18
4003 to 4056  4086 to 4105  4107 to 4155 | 1.9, 9.25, 8.48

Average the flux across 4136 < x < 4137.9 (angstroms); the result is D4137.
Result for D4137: 7.78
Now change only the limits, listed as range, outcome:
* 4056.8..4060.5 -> 9.72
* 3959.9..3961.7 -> 8.38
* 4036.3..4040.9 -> 10.1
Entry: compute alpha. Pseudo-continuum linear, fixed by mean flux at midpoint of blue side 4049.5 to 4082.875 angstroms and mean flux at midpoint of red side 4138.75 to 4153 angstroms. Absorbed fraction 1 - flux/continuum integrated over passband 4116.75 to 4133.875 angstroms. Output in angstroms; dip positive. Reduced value 0.9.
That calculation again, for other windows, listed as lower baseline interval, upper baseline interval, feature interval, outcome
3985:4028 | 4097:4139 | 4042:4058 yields -0.6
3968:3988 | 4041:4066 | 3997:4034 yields -3.0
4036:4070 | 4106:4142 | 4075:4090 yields 0.2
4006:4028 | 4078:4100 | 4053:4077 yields -3.0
